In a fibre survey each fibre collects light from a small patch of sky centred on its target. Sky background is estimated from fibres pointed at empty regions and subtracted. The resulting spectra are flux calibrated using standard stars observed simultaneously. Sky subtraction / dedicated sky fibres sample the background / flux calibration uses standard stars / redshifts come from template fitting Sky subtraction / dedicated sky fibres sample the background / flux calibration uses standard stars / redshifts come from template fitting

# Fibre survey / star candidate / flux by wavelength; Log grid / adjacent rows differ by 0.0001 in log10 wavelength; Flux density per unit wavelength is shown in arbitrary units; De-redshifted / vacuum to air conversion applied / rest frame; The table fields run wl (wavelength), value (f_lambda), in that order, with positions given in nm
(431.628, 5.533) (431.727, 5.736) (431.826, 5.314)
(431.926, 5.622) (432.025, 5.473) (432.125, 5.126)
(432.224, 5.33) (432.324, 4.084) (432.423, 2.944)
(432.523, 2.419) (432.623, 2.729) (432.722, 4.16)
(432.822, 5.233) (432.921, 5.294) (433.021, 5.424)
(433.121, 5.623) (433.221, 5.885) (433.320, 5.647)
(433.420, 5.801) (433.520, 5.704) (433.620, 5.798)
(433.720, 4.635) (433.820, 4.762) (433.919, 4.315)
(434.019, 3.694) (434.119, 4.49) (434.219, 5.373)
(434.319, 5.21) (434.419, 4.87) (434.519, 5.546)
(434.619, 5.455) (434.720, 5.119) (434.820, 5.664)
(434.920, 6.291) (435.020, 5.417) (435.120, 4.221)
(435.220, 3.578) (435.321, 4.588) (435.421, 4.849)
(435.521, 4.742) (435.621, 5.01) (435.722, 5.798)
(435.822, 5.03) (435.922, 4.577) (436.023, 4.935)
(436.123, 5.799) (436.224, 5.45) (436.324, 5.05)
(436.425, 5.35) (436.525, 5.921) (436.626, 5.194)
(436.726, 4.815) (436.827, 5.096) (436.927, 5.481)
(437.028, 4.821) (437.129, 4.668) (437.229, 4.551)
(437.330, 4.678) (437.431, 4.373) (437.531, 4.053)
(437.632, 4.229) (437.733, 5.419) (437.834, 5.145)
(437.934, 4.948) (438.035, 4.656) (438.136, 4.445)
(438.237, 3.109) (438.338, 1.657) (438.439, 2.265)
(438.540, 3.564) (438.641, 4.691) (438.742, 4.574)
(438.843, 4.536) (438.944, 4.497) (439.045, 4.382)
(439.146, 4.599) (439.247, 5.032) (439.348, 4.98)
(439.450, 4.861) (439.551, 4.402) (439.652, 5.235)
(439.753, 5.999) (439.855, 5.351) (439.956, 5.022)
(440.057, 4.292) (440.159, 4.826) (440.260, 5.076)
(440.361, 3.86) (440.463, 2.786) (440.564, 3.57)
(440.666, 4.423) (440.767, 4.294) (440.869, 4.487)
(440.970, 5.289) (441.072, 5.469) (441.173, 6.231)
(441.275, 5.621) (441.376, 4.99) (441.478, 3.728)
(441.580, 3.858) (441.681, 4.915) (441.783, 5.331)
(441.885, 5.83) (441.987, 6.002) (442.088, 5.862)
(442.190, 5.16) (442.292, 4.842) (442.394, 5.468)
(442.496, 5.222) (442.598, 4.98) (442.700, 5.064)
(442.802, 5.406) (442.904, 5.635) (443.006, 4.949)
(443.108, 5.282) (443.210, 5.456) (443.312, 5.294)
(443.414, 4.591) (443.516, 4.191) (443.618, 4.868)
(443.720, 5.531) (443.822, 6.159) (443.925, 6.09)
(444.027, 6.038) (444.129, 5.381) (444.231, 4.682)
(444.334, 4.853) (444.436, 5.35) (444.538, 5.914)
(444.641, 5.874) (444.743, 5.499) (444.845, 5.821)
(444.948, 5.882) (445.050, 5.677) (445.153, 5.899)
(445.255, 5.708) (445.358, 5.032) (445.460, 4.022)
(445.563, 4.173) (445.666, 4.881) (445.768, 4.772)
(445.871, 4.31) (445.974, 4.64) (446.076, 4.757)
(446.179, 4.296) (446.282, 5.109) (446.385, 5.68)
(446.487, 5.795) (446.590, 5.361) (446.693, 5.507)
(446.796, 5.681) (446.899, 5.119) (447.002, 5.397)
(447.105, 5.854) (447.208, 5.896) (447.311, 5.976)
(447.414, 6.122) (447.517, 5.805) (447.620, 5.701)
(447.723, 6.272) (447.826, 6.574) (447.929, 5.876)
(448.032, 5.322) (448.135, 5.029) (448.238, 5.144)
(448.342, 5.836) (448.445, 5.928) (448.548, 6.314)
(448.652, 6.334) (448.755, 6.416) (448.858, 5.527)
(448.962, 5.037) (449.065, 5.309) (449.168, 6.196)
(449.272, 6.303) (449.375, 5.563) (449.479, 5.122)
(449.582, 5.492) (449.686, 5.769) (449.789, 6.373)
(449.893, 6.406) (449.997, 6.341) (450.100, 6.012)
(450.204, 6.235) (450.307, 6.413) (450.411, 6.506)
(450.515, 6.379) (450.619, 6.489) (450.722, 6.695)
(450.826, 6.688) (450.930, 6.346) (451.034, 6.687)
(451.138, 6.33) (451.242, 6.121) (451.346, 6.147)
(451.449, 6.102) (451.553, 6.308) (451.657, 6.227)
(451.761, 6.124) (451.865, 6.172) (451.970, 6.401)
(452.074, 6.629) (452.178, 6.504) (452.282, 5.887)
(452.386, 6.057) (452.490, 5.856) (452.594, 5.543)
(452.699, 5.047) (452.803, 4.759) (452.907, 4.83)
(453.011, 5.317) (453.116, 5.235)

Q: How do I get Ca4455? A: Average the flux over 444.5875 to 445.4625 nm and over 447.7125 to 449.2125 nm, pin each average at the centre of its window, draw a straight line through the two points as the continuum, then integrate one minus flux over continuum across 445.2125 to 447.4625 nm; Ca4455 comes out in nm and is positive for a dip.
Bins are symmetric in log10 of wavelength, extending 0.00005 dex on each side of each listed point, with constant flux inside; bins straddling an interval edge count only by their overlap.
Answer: 0.19 nm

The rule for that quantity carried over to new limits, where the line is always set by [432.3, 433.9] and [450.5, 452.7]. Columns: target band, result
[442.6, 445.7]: 0.19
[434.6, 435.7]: -0.02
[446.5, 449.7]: 0.12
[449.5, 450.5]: -0.01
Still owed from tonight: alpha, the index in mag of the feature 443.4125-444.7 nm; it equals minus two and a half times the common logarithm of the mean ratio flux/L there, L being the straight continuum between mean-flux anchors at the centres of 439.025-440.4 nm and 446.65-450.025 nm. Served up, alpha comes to -0.008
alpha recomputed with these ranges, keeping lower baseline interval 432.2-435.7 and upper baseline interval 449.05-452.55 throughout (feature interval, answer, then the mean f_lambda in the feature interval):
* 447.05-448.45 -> 0.026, 5.81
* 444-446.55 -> 0.110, 5.2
